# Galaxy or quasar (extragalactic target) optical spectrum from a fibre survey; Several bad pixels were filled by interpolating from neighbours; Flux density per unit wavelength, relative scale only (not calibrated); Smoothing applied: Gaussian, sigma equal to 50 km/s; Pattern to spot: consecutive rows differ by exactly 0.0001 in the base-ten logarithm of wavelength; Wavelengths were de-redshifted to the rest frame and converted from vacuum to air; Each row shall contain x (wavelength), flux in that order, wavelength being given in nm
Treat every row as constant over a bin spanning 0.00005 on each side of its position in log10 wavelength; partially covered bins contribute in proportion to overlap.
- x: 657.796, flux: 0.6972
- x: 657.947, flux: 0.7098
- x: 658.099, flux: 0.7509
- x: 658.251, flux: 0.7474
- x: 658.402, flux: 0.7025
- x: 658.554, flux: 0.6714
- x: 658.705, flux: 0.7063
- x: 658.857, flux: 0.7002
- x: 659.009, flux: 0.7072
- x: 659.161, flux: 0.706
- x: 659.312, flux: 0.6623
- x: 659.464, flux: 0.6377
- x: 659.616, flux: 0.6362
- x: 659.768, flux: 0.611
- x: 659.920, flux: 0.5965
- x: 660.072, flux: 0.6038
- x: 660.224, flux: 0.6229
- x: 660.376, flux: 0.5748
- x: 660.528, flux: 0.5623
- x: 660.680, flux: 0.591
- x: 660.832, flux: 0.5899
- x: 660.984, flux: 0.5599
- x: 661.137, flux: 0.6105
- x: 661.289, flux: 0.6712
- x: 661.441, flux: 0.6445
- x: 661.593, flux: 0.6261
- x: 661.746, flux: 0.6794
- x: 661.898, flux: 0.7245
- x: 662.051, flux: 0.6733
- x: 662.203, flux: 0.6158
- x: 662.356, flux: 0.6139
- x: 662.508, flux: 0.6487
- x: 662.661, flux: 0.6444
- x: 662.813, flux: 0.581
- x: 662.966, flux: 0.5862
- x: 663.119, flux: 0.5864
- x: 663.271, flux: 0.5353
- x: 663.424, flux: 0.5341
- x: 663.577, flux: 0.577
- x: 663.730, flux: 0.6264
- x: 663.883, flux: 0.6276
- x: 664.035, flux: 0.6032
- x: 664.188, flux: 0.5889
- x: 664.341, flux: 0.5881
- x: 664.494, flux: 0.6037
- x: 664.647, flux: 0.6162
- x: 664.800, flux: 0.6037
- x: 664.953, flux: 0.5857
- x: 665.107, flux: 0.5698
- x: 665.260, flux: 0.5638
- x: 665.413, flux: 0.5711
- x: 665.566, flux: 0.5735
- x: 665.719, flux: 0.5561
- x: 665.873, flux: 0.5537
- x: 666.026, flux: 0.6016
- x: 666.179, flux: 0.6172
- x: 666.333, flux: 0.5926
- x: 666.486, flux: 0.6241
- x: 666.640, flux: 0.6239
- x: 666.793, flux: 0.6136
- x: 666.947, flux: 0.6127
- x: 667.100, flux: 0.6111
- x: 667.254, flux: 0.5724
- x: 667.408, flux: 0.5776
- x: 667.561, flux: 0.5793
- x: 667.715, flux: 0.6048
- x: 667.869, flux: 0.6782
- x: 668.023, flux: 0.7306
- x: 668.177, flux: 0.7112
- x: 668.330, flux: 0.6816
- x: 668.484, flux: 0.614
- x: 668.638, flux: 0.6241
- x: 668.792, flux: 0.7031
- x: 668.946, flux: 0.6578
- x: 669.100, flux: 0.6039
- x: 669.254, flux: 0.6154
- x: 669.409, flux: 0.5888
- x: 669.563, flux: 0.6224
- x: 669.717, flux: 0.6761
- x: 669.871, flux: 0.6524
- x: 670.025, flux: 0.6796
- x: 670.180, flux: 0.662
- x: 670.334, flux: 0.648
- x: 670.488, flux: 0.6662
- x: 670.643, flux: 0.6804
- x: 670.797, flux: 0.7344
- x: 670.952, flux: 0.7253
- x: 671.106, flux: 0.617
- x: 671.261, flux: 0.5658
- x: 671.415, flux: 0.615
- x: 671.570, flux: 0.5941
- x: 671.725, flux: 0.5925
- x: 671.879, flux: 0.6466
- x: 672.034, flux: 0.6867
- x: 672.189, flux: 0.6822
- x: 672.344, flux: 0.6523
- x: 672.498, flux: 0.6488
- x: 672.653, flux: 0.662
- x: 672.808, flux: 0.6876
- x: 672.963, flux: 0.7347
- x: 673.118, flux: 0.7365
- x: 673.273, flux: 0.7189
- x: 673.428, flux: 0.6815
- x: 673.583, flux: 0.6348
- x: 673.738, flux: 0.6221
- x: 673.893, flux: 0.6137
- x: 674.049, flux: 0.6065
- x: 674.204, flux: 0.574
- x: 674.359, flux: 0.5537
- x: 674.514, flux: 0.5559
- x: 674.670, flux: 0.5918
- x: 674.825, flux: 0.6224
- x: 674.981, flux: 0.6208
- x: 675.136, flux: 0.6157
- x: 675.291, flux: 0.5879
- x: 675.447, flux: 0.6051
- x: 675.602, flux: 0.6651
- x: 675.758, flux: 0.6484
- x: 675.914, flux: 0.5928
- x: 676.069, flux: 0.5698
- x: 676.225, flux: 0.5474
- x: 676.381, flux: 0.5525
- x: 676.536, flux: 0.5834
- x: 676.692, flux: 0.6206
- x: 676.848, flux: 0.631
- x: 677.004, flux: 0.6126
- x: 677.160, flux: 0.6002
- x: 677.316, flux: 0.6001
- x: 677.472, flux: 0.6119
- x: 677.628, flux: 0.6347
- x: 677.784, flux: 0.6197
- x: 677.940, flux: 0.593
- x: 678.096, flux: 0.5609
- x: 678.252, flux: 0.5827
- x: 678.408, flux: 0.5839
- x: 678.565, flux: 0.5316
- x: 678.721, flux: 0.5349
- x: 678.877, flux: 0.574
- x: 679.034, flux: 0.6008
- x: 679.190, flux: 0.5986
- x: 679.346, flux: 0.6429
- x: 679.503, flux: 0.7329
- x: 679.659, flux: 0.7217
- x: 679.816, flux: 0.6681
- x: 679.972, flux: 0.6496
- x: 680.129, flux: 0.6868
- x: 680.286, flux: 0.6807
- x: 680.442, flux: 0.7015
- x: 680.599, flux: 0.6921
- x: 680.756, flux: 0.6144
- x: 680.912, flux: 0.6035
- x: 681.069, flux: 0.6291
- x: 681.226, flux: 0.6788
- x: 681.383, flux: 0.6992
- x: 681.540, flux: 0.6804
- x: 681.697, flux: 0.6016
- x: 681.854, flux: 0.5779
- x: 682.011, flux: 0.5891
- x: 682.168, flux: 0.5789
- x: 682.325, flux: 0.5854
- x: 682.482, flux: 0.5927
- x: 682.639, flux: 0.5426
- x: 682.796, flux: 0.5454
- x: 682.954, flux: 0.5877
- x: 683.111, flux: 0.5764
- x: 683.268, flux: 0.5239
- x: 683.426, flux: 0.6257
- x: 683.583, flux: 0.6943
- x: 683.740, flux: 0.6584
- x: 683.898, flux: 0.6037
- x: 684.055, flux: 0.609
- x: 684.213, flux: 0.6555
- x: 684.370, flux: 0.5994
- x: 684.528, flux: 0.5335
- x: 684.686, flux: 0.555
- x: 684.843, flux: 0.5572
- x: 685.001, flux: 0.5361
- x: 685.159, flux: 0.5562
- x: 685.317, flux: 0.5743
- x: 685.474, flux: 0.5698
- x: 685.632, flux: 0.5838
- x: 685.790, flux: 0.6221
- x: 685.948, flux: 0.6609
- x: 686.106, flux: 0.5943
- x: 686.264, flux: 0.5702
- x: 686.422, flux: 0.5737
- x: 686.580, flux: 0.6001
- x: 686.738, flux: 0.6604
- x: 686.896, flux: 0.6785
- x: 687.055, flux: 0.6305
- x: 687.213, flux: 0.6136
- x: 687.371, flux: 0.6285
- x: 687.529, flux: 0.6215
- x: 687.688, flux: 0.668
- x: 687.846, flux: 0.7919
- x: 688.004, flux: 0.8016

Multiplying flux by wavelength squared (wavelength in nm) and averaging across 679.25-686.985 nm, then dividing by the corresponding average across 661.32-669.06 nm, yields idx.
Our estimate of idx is 1.06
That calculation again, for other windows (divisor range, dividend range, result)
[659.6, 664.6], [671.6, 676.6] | 1.07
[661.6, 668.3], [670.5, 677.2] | 1.06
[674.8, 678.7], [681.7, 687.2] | 1.02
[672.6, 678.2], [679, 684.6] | 1.03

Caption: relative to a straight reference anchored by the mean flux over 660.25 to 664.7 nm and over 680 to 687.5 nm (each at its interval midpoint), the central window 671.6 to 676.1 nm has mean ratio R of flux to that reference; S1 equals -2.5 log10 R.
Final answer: -0.04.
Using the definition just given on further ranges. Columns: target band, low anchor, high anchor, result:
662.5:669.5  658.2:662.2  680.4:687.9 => 0.05 mag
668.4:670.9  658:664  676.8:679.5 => -0.06 mag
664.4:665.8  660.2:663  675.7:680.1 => 0.07 mag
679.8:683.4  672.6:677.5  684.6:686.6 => -0.04 mag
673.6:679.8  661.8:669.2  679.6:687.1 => 0.02 mag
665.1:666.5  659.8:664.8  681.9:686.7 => 0.05 mag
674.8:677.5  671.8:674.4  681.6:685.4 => 0.06 mag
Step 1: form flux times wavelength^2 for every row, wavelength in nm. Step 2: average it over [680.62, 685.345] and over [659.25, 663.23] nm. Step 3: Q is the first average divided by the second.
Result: 1.03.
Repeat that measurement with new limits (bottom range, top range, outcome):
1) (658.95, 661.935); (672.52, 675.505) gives 1.05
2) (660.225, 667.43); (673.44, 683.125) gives 1.06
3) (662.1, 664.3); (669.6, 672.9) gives 1.12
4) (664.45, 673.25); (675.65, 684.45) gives 1.00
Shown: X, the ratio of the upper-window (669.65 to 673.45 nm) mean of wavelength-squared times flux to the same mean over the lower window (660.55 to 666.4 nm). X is 1.1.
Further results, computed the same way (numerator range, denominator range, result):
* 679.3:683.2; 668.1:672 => 1.01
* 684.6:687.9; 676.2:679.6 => 1.04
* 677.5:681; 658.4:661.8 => 1.04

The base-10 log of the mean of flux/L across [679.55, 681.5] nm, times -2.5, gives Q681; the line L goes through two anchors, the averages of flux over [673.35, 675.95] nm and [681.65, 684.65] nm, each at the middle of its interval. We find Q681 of -0.122 mag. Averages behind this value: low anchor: 0.612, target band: 0.67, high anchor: 0.593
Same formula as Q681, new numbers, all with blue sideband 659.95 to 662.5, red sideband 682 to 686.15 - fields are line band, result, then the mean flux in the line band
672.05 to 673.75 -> -0.13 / 0.681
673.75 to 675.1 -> 0.02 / 0.594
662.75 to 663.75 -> 0.09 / 0.572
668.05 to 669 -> -0.10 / 0.669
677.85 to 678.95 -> 0.06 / 0.567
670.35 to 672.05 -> -0.07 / 0.646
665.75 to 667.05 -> 0.02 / 0.603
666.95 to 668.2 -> -0.03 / 0.628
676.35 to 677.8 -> -0.01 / 0.608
